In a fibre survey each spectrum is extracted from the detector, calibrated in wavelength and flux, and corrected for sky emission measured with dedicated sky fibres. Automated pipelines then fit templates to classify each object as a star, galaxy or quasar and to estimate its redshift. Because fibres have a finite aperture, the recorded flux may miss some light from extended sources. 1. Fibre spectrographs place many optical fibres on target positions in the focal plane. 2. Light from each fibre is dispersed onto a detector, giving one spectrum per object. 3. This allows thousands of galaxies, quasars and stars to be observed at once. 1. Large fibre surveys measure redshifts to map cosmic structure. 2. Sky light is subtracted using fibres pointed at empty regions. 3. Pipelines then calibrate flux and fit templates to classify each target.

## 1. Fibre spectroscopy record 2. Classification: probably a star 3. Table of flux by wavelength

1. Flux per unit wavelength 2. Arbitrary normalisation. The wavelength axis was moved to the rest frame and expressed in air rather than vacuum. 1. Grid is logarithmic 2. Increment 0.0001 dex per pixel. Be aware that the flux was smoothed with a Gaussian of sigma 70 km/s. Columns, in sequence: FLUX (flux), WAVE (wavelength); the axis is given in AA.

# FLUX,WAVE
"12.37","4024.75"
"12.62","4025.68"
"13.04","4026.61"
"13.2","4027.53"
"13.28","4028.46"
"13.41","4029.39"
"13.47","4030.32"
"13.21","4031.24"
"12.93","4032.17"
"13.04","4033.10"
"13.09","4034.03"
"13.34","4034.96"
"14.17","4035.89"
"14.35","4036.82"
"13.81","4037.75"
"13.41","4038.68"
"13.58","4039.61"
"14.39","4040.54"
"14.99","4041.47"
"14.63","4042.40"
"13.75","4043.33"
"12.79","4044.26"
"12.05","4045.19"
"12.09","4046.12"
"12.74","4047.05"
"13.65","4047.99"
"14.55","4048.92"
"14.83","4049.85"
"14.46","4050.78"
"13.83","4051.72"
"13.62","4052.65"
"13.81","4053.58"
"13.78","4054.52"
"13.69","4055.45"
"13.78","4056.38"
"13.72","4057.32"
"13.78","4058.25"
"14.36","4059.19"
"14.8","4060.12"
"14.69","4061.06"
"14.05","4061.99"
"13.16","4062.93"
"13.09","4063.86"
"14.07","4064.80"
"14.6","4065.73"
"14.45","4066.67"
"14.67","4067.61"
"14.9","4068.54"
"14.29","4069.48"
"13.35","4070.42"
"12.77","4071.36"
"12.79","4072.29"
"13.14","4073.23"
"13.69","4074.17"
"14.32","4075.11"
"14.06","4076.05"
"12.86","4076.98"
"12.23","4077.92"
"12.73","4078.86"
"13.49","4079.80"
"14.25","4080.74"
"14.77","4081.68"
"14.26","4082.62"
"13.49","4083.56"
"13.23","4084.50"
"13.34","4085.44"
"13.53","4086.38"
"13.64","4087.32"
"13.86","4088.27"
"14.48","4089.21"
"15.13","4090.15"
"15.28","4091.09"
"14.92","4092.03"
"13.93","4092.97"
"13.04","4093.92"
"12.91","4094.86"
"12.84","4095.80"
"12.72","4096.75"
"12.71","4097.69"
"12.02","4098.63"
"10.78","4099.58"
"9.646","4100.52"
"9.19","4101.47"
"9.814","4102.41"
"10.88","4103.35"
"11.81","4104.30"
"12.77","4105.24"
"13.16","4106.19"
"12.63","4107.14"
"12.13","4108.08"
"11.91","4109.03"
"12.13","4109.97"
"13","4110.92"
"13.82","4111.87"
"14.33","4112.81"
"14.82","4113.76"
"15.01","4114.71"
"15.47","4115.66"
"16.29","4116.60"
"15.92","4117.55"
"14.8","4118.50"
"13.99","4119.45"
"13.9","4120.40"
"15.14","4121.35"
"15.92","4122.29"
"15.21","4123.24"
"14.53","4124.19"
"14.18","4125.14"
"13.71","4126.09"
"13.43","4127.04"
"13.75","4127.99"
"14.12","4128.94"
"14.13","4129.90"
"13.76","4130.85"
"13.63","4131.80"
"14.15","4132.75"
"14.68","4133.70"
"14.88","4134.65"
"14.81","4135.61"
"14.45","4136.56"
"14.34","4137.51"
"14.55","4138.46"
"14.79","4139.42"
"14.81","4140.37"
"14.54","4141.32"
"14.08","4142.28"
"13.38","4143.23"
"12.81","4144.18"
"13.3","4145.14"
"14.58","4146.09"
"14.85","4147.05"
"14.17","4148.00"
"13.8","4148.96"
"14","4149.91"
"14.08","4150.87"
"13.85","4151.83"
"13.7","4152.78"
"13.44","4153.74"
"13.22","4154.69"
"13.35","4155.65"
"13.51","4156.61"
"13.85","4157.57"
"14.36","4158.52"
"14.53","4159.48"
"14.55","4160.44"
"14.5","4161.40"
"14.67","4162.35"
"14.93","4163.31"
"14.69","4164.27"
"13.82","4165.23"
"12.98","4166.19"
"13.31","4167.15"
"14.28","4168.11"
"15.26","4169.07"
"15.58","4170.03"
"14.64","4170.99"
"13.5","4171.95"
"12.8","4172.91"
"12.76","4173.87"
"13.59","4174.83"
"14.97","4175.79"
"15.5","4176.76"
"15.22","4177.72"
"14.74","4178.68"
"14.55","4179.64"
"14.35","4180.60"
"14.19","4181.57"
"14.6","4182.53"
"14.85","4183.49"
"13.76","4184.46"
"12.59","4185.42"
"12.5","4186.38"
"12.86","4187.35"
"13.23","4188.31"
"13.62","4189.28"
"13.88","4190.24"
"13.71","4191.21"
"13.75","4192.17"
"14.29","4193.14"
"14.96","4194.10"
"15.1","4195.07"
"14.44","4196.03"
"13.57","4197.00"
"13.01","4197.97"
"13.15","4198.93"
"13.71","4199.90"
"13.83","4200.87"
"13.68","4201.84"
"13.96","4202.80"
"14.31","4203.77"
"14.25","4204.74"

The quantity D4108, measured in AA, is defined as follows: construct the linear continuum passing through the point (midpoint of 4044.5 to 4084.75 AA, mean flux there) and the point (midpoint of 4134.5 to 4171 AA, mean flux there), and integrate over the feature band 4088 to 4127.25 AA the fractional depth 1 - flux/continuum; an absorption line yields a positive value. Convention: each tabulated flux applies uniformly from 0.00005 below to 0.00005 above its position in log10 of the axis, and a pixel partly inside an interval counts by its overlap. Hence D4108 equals 1.47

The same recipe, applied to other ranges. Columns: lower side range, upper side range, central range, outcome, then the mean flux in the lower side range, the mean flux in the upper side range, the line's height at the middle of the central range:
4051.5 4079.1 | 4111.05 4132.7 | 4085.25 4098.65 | 0.4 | 13.8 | 14.5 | 14.1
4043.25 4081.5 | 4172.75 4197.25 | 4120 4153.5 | -0.8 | 13.7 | 14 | 13.9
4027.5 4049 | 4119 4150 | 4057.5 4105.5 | 1.7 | 13.5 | 14.3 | 13.8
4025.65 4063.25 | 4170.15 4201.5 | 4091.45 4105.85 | 1.8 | 13.7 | 14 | 13.8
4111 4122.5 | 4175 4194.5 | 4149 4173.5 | 0.5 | 14.9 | 14.1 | 14.4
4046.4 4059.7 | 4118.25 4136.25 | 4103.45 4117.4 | 0.7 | 13.9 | 14.3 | 14.2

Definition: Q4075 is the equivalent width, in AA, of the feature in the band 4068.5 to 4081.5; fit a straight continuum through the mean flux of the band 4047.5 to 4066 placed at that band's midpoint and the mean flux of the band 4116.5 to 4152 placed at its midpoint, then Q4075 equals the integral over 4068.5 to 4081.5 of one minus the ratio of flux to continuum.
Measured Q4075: 0.6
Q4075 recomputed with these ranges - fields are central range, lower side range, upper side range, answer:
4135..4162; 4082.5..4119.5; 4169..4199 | -0.8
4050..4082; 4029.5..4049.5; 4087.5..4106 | -1.8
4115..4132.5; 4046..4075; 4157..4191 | -0.7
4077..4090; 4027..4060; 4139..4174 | 0.1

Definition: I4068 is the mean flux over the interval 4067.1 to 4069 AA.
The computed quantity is 14.8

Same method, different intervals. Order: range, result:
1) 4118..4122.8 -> 14.8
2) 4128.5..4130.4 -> 14.1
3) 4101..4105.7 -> 10.9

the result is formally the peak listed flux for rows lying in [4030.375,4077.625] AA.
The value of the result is 14.99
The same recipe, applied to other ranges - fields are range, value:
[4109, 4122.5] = 16.29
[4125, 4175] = 15.58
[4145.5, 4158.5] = 14.85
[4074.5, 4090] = 14.77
